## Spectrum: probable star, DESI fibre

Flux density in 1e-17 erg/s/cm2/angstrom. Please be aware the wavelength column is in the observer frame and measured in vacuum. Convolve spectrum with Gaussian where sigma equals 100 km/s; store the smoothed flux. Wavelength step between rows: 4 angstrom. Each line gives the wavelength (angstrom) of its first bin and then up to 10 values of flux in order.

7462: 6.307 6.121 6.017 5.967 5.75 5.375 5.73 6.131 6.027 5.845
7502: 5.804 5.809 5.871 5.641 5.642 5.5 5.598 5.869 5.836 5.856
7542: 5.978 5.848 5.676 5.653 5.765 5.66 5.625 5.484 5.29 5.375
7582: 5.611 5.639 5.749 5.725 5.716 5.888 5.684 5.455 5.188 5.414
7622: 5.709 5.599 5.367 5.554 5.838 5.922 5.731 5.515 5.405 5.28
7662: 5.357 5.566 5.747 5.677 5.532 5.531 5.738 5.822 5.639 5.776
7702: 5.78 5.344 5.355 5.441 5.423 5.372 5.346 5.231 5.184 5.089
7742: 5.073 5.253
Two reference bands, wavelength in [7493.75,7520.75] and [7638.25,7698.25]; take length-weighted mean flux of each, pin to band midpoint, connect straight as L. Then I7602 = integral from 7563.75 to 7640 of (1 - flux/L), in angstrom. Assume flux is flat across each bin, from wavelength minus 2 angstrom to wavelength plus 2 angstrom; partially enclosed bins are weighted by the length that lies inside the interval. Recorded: 1.49 angstrom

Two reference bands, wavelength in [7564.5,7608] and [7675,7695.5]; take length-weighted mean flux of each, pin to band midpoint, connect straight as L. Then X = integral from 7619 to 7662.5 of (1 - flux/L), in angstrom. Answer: 0.5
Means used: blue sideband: 5.62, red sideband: 5.65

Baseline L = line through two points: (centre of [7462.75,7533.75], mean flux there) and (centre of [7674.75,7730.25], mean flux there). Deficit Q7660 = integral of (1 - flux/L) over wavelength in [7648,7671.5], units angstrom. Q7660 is 0.5 angstrom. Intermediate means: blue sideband 5.82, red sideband 5.54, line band 5.47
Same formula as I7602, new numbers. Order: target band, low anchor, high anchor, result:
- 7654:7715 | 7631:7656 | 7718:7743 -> -1.3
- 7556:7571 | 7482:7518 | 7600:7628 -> 0.1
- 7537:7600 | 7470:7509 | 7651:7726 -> 0.6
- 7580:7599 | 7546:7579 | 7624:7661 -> -0.4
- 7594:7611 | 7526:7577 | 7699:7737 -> -0.3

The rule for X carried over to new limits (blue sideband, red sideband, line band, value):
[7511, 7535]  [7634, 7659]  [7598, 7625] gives 0.34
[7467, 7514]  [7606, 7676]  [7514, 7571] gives 0.28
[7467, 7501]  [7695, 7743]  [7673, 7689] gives -0.50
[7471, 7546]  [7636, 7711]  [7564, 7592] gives 0.87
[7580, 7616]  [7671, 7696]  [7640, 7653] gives -0.12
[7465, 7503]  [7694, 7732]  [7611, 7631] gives 0.59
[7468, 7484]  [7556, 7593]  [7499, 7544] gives -0.63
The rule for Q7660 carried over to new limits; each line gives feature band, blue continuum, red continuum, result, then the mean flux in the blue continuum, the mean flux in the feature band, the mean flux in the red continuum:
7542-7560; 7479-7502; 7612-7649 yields -0.1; 5.82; 5.76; 5.59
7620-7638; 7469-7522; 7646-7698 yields 0.1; 5.8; 5.59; 5.58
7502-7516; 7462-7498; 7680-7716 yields 0.2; 5.91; 5.78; 5.6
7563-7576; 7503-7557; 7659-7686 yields 0.5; 5.75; 5.48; 5.57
